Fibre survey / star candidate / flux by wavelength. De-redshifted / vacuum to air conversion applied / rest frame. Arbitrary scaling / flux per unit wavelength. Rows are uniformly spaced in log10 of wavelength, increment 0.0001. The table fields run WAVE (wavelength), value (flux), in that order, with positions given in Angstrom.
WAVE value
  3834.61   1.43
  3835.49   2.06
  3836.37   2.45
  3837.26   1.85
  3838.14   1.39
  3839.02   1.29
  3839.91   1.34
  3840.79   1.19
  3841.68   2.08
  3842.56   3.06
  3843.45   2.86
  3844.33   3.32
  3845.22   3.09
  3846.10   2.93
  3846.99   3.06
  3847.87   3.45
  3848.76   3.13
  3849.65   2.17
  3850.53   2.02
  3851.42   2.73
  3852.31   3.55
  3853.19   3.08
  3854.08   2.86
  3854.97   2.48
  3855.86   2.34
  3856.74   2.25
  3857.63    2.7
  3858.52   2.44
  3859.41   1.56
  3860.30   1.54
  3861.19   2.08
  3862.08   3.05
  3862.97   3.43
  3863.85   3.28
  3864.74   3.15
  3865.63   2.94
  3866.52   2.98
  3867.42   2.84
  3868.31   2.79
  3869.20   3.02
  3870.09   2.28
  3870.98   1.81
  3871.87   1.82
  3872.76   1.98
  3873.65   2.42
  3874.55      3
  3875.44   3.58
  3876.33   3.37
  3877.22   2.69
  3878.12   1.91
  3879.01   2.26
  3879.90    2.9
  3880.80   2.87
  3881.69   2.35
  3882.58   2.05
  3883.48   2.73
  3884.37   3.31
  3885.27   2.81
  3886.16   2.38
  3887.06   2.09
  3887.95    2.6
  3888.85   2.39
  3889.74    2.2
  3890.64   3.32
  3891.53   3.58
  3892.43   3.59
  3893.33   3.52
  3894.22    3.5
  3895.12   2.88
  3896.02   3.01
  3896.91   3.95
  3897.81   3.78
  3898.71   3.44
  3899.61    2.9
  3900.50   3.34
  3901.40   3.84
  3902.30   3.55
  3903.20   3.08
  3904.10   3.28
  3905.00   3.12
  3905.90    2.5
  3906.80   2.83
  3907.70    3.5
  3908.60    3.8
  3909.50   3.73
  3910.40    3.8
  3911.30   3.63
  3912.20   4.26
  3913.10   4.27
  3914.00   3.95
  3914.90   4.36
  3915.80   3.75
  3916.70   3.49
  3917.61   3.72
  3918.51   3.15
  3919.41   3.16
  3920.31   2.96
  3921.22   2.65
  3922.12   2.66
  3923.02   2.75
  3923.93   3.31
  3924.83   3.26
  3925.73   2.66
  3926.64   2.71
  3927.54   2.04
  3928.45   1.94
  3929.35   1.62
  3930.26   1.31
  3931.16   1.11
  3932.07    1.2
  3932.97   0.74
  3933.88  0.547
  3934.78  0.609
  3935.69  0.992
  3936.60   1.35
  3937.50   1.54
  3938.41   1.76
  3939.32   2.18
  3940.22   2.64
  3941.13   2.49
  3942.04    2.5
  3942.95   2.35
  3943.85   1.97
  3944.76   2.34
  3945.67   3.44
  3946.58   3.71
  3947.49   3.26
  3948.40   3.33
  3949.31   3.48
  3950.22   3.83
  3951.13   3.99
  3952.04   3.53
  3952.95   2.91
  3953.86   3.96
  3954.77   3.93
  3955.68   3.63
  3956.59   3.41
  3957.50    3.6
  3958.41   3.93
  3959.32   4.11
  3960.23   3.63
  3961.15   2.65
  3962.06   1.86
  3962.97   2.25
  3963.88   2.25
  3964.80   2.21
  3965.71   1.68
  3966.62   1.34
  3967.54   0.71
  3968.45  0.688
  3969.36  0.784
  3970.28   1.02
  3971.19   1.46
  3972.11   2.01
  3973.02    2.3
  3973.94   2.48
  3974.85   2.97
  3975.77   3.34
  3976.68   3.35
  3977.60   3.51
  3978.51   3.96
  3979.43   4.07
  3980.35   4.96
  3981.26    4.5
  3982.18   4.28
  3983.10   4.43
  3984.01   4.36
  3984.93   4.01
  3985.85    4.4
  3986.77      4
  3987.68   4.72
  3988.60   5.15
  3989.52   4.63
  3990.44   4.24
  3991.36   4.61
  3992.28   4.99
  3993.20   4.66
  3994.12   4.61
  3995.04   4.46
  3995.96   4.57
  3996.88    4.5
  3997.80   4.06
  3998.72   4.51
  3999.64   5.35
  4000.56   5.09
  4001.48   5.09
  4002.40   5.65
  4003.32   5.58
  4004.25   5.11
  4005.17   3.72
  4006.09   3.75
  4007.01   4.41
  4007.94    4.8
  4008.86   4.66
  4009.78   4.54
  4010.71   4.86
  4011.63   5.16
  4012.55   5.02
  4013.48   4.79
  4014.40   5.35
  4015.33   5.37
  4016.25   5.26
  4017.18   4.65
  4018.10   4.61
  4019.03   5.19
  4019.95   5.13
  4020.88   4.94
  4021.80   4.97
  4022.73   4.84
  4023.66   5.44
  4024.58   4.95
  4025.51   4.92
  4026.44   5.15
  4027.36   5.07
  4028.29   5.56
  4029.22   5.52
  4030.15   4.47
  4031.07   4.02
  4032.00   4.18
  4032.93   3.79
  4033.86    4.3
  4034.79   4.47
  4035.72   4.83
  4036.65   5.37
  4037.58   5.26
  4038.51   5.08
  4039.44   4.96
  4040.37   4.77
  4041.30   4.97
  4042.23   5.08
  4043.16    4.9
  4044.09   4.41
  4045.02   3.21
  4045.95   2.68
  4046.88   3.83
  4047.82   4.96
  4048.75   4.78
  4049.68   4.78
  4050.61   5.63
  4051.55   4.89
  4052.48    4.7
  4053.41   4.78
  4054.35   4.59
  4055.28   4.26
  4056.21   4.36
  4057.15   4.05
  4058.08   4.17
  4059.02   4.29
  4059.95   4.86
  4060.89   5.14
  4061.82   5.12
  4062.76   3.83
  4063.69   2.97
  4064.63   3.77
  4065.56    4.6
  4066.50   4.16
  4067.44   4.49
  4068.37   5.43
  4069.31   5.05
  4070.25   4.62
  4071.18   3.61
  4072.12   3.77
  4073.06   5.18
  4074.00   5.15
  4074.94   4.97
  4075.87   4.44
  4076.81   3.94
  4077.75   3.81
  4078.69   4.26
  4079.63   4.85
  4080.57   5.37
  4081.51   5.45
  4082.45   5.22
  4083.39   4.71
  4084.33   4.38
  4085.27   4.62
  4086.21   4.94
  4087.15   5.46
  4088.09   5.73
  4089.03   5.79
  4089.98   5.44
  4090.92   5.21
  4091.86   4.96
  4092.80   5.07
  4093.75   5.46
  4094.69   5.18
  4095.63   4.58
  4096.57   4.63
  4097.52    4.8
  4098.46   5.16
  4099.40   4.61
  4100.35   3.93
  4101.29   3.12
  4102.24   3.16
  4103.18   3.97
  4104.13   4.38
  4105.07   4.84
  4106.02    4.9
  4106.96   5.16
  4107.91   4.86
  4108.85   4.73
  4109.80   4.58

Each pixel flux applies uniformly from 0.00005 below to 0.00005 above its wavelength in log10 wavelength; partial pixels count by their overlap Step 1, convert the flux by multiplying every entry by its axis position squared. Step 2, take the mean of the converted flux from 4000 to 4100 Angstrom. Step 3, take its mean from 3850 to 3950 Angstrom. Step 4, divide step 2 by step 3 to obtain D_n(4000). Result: 1.86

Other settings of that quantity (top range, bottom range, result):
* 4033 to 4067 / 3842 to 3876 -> 1.83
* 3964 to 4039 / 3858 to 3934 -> 1.56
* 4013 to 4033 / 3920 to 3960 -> 1.98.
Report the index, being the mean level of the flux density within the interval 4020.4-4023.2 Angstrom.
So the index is 4.91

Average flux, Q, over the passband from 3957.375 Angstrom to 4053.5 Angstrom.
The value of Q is 4.2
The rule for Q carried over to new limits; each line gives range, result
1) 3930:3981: 2.53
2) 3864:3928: 3.05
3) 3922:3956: 2.46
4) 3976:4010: 4.51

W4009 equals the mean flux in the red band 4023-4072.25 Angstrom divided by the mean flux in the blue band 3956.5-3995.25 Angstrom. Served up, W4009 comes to 1.39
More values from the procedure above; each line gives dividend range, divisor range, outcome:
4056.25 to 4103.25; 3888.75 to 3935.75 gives 1.57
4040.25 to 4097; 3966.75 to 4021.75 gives 1.12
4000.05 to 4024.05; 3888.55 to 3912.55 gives 1.47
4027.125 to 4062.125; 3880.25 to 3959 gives 1.59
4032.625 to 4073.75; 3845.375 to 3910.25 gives 1.58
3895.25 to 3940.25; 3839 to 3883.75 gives 1.07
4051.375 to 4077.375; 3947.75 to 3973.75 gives 1.68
